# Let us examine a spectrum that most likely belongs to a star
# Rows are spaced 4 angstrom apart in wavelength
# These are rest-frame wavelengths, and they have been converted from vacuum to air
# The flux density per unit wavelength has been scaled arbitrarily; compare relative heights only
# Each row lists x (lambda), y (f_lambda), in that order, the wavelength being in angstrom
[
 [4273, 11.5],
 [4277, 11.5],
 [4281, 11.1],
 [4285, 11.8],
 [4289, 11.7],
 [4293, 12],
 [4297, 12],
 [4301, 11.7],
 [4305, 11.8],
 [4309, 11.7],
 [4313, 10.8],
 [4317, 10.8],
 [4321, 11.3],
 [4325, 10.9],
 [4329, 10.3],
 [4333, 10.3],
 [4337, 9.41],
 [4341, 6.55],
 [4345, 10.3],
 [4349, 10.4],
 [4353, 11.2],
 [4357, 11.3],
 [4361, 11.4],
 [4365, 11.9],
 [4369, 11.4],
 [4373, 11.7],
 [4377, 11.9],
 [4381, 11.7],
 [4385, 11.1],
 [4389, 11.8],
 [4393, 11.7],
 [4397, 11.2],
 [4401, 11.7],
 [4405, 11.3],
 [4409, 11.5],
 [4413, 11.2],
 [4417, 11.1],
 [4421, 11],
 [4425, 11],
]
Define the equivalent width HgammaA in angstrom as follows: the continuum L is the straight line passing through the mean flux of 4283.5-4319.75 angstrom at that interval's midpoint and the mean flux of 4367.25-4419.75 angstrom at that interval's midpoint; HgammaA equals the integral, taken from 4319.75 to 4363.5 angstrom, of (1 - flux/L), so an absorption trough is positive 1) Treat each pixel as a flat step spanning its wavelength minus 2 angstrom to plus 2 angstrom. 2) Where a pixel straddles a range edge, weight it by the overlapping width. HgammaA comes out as 4.7 angstrom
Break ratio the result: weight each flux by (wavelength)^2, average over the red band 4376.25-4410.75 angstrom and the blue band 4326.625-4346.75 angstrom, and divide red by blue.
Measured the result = 1.26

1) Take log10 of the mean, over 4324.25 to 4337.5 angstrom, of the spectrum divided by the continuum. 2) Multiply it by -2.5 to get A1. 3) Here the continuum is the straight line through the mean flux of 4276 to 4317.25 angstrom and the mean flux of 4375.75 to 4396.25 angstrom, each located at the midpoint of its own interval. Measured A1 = 0.13 mag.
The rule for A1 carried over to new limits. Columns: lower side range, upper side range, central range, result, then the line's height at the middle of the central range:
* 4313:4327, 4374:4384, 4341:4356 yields 0.122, 11.3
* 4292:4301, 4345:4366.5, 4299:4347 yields 0.109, 11.6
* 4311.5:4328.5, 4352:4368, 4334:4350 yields 0.220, 11.2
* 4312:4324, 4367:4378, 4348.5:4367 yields 0.015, 11.5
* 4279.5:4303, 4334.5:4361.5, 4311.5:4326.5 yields -0.007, 10.9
